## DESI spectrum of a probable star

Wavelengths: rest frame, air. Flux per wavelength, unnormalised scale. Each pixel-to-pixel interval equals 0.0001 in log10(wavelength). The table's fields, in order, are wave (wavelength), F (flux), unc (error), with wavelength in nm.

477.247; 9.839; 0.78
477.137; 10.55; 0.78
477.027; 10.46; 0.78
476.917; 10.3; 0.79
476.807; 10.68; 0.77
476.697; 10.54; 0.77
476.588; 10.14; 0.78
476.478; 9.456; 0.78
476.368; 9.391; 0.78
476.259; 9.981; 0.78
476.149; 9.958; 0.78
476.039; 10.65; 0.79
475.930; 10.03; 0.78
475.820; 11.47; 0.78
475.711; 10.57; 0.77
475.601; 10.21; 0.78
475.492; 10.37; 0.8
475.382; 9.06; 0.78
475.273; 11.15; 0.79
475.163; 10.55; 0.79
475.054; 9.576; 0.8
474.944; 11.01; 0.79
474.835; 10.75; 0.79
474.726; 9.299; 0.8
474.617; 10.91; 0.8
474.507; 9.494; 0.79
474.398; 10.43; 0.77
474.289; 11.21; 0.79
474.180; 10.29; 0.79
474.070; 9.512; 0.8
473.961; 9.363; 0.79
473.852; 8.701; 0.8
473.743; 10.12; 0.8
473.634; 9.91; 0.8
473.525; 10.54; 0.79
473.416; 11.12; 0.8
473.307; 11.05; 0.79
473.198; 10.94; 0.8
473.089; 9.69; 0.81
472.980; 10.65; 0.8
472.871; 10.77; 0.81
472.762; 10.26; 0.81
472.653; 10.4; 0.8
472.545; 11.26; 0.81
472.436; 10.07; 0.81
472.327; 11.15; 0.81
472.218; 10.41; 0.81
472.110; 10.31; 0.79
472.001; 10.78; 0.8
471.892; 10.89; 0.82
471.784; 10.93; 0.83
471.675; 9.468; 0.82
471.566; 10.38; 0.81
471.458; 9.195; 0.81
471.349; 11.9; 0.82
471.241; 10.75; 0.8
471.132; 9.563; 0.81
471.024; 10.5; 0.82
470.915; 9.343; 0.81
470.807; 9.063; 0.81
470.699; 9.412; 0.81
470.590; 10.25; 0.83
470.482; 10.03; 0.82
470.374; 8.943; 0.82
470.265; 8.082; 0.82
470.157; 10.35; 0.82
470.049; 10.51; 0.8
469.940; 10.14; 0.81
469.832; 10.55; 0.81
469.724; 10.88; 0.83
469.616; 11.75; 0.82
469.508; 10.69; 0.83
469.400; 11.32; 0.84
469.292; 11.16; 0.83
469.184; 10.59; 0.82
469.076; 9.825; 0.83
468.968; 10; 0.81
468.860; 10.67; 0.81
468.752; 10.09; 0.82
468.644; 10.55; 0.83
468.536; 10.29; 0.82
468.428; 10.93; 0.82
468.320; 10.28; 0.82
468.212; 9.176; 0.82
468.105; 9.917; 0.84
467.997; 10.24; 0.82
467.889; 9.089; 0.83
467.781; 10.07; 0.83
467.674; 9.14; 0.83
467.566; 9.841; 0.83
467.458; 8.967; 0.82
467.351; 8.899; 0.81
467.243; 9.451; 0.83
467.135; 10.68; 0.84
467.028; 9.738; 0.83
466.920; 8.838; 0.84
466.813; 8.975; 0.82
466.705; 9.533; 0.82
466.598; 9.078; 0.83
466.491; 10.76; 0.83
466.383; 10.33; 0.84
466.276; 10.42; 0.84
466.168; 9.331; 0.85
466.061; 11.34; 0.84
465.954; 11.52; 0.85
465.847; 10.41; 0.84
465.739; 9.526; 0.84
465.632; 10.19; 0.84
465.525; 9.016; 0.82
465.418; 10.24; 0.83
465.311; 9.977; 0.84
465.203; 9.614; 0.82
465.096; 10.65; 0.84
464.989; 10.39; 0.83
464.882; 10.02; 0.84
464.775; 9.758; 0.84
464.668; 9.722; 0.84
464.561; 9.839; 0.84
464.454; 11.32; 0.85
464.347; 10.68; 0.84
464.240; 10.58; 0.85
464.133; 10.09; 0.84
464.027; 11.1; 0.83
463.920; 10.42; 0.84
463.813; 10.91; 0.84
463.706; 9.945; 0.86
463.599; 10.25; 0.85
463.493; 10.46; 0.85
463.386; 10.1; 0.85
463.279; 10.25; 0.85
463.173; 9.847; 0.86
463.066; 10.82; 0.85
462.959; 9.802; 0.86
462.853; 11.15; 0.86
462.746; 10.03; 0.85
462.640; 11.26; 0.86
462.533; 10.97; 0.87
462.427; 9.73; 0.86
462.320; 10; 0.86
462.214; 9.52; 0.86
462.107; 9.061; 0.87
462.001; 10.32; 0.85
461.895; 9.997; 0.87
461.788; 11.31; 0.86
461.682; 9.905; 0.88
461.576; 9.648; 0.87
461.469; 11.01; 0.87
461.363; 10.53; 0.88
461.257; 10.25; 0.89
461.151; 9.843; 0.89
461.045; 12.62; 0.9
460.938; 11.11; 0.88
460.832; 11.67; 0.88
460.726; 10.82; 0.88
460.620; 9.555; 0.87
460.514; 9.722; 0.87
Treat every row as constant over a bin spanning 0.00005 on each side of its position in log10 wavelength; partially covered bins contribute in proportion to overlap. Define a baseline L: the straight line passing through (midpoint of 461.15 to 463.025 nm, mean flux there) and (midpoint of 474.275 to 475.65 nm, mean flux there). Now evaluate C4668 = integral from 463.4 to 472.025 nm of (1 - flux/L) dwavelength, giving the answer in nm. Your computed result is 0.118 nm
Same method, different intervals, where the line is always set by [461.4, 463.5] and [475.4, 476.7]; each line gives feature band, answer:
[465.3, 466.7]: 0.012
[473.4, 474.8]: 0.020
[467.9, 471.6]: 0.006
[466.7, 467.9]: 0.092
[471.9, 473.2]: -0.044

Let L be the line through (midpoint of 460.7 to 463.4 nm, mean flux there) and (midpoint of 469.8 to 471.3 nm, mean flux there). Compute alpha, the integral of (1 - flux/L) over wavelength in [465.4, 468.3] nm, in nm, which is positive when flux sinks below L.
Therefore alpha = 0.08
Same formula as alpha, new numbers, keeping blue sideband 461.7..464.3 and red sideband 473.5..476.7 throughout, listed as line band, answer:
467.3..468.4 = 0.071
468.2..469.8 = -0.054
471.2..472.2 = -0.030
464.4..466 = 0.024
